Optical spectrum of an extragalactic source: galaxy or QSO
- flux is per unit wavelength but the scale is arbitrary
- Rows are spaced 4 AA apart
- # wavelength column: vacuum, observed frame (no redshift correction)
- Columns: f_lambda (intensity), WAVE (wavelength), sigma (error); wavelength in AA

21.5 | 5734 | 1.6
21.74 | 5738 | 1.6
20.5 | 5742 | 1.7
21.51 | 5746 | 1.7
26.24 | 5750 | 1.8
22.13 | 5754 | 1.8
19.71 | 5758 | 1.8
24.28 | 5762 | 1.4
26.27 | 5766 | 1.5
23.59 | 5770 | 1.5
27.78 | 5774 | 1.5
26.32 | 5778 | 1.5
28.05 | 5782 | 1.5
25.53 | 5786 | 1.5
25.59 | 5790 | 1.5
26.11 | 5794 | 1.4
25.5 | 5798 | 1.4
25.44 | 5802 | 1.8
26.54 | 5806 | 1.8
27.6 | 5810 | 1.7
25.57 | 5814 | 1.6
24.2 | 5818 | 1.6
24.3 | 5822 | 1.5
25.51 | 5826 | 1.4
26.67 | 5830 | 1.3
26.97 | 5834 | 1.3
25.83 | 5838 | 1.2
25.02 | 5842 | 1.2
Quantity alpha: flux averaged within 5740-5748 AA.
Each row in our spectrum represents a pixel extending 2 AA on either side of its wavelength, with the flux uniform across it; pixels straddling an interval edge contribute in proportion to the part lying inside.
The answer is 21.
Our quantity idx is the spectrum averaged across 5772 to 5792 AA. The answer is 26.7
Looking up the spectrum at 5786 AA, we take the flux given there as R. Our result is 25.53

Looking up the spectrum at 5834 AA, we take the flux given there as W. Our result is 26.97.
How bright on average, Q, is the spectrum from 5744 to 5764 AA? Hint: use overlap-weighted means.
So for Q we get 22.8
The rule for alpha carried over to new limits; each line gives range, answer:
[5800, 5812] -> 26.5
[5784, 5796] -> 25.7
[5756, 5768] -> 23.4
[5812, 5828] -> 24.9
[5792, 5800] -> 25.8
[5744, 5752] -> 23.9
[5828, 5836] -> 26.8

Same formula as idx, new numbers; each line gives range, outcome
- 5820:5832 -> 25.5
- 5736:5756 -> 22.4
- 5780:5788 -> 26.8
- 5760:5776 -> 25.5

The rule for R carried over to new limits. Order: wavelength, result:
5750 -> 26.24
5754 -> 22.13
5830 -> 26.67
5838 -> 25.83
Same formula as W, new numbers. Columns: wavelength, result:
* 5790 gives 25.59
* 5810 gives 27.6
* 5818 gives 24.2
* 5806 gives 26.54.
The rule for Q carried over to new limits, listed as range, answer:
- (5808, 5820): 25.8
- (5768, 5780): 25.9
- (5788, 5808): 25.8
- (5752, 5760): 20.9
